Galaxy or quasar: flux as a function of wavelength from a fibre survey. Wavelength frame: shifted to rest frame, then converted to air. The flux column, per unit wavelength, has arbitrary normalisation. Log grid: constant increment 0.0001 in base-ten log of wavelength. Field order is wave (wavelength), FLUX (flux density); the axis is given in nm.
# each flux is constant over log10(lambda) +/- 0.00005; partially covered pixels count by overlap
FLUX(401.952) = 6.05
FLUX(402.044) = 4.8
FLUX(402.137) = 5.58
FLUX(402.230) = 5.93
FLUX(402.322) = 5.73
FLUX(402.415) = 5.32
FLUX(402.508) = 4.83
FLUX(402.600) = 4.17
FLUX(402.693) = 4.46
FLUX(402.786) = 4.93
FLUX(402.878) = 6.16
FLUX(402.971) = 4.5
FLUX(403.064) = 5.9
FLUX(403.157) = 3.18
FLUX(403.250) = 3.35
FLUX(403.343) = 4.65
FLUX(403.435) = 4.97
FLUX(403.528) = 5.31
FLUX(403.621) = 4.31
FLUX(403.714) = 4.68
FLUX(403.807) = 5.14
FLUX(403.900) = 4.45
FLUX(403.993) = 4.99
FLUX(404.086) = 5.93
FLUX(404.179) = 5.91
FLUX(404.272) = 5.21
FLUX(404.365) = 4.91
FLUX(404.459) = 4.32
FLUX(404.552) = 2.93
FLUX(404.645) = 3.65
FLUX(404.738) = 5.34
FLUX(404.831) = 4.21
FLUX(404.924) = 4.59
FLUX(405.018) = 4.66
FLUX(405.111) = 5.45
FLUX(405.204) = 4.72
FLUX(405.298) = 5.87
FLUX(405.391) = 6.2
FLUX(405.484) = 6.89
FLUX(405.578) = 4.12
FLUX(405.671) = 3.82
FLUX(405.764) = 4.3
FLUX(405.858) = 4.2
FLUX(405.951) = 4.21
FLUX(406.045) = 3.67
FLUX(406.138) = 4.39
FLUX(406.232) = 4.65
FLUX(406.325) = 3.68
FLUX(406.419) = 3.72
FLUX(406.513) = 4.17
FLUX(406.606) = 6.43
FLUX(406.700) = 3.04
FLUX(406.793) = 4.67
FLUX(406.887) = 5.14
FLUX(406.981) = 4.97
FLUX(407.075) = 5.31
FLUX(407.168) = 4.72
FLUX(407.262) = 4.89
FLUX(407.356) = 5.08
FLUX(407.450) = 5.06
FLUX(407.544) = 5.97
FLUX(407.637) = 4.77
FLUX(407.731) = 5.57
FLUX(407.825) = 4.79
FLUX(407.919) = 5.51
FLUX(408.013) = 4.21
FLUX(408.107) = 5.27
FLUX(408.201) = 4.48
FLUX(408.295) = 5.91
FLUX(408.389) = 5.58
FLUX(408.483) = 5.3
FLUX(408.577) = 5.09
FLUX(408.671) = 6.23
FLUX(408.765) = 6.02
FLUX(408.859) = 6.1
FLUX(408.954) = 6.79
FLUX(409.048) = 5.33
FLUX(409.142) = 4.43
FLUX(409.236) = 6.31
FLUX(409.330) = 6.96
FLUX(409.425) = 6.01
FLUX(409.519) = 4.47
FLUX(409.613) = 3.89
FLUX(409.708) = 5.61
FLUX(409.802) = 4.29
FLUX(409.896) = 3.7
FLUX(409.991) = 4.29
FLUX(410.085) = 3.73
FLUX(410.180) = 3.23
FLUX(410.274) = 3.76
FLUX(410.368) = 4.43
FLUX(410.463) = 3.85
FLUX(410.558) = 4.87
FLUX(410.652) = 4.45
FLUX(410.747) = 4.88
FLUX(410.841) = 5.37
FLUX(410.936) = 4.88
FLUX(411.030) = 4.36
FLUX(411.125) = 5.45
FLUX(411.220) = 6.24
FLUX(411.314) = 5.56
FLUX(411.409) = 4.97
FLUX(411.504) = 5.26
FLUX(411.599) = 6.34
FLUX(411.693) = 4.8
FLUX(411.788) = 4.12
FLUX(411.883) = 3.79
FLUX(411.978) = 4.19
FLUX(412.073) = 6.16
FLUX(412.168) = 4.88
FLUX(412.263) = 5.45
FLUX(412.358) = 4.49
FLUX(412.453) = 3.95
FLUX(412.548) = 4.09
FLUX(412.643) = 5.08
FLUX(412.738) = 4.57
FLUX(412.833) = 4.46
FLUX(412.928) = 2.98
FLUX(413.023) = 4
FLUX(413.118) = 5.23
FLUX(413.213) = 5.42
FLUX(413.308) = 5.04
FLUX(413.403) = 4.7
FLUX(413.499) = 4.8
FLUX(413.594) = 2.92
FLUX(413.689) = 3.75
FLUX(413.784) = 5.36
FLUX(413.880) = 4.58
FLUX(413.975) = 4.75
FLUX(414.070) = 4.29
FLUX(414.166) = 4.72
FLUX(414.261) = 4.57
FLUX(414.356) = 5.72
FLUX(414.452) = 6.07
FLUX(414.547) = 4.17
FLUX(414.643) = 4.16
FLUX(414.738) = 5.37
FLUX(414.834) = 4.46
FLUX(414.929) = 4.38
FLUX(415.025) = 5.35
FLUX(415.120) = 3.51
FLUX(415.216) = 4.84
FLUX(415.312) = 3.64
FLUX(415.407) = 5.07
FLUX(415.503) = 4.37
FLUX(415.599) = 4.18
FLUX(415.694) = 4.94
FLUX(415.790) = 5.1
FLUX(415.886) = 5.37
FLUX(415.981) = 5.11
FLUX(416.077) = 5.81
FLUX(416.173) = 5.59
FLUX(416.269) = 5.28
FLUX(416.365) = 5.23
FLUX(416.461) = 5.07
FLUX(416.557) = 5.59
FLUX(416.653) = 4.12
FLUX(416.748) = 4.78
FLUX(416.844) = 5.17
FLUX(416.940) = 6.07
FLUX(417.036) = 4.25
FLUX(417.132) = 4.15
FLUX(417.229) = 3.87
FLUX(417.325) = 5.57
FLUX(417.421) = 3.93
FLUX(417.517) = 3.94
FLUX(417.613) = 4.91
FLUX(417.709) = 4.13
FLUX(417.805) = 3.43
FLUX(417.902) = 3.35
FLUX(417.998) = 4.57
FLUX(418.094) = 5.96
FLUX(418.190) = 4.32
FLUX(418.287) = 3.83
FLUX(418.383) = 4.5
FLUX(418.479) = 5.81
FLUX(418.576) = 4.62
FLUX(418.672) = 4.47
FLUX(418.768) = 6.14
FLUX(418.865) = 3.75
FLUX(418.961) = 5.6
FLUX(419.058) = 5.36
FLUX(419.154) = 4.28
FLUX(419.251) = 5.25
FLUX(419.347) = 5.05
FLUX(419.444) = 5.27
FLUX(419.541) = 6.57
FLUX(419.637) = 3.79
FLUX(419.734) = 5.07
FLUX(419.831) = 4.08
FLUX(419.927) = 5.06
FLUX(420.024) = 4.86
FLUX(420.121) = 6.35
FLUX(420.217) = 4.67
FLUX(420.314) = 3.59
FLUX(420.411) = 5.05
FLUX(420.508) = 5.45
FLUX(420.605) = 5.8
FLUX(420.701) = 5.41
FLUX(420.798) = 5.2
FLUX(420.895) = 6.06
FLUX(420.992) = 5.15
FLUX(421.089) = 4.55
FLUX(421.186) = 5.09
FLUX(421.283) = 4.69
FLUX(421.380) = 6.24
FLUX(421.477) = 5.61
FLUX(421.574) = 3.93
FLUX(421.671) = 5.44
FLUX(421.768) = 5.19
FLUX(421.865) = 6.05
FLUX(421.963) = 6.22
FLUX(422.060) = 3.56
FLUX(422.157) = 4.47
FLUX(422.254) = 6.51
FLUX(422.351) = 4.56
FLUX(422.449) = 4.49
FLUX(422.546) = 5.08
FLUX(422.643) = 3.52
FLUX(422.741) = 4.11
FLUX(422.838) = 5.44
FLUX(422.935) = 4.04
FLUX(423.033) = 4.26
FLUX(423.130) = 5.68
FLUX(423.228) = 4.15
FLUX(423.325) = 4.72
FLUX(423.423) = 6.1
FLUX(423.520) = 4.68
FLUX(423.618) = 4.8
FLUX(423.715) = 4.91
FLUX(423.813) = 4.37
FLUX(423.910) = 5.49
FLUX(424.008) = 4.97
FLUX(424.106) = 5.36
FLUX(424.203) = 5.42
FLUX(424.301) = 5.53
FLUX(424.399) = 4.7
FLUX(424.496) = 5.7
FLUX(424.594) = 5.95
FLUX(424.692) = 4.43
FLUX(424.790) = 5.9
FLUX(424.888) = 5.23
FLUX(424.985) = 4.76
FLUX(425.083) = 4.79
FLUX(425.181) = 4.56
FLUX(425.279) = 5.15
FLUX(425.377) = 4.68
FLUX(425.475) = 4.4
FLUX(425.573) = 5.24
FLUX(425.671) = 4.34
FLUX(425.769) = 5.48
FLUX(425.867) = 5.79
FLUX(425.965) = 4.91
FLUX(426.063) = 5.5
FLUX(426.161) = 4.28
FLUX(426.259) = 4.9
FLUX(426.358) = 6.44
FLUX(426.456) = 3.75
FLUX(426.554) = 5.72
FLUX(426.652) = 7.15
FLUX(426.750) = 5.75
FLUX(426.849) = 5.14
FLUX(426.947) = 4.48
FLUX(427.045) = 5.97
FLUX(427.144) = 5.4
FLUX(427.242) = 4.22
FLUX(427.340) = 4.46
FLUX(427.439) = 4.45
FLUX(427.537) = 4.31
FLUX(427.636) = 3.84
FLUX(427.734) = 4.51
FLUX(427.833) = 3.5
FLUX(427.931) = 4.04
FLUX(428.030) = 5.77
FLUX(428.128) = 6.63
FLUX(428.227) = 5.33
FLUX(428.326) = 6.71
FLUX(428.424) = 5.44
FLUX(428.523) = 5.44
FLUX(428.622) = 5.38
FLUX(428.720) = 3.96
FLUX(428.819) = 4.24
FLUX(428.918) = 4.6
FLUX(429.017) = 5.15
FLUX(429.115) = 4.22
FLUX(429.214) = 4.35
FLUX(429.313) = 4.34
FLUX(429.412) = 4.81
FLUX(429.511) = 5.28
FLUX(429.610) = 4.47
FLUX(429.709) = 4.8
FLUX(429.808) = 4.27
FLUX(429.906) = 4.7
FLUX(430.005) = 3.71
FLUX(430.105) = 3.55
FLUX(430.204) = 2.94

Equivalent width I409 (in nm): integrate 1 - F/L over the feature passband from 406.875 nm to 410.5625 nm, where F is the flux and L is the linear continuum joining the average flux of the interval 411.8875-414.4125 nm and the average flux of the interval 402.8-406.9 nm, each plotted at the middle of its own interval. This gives -0.31 nm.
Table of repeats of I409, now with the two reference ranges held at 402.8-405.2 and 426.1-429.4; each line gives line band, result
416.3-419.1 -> 0.10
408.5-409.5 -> -0.22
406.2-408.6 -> -0.07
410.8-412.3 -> -0.09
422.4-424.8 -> 0.00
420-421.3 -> -0.07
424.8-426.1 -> -0.02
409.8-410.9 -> 0.13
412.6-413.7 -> 0.09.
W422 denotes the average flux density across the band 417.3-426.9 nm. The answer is 4.99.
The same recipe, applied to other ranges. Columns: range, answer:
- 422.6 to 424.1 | 4.77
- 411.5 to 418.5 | 4.69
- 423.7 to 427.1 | 5.18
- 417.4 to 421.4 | 4.88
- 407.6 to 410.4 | 5.07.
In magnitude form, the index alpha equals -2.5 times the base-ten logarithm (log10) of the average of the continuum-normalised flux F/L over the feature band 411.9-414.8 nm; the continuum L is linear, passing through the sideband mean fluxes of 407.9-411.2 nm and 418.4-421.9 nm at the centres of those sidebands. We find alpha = 0.09 mag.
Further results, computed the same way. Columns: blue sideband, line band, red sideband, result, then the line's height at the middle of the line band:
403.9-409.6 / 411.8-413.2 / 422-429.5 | 0.10 mag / 4.99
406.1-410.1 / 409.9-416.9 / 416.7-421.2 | 0.05 mag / 4.95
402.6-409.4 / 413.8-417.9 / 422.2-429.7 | 0.05 mag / 4.96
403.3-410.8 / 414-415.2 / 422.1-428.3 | 0.04 mag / 4.92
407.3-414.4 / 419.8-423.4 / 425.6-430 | -0.01 mag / 4.93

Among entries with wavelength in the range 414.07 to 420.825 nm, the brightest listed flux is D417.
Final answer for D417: 6.57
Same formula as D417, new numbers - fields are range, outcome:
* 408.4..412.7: 6.96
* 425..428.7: 7.15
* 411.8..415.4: 6.16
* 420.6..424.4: 6.51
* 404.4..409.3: 6.89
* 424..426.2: 5.95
